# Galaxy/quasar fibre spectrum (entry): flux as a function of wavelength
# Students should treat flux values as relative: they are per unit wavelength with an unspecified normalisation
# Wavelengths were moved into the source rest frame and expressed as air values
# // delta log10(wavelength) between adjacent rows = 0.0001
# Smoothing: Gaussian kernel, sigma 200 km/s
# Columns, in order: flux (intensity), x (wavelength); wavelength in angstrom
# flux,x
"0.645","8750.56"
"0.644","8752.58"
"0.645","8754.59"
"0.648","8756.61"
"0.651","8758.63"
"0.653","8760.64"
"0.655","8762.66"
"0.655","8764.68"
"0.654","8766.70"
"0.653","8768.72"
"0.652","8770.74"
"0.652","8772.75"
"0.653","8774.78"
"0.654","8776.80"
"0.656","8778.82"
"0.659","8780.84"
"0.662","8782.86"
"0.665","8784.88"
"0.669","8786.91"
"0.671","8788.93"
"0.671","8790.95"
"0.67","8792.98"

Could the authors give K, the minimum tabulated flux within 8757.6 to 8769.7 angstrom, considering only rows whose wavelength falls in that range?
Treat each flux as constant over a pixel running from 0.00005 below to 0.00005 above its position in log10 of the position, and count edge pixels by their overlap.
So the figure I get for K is 0.651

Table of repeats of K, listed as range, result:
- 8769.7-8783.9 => 0.652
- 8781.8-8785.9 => 0.662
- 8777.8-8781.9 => 0.656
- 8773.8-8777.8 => 0.653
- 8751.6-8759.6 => 0.644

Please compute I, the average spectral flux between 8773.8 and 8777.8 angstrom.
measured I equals 0.654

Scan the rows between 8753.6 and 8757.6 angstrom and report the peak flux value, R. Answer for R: 0.648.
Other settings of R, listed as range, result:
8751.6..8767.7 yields 0.655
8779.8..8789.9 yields 0.671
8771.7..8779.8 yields 0.656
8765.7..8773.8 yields 0.654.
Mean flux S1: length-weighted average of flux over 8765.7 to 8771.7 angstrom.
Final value 0.653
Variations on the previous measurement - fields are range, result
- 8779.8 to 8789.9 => 0.665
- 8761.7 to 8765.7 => 0.654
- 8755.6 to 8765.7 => 0.652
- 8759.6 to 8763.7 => 0.654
